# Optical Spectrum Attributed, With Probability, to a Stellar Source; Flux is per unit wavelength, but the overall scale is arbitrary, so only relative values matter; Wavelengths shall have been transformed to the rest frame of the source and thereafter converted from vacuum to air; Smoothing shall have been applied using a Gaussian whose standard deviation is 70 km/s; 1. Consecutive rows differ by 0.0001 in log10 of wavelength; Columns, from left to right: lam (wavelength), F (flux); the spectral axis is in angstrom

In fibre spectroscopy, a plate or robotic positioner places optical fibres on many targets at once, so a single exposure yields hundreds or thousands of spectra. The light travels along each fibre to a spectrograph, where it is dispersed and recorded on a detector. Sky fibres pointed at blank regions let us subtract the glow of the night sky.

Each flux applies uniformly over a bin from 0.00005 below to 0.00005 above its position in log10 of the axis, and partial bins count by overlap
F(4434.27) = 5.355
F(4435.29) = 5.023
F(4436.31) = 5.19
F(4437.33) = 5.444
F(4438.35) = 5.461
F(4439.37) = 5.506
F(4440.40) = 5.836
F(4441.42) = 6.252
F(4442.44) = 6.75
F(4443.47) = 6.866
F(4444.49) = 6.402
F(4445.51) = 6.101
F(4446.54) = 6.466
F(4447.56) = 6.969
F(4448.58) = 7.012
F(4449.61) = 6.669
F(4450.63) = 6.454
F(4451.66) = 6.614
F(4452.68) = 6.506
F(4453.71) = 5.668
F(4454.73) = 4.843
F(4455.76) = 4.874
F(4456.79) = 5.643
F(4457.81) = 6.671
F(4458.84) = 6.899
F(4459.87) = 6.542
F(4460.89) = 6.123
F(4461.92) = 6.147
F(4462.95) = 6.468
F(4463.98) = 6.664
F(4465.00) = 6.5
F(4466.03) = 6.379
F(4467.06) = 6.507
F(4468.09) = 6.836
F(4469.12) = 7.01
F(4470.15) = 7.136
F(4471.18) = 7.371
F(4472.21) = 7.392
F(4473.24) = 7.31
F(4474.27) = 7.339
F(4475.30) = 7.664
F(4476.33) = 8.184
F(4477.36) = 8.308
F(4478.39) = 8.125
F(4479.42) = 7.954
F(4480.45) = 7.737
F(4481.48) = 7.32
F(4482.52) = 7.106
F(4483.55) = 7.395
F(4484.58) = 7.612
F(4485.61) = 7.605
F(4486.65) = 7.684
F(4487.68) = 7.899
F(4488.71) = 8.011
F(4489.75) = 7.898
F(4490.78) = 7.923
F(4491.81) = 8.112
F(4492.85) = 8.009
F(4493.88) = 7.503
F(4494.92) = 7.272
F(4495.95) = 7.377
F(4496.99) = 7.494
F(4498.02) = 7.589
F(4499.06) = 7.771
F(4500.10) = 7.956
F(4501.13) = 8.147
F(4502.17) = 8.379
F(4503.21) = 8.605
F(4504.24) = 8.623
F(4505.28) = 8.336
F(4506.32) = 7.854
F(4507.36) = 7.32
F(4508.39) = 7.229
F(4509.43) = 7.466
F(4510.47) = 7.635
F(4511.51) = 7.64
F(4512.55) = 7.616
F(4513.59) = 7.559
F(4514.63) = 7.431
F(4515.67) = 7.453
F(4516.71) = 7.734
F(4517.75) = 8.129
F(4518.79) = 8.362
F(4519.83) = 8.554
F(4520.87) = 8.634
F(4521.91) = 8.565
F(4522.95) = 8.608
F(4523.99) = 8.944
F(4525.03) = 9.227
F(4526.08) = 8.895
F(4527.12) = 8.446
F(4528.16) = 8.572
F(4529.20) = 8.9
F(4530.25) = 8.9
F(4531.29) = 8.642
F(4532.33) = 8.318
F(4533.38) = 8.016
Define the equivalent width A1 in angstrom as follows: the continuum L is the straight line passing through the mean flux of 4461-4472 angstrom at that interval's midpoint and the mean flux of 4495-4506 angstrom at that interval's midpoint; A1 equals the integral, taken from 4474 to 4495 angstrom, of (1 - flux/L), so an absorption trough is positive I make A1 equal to -1.1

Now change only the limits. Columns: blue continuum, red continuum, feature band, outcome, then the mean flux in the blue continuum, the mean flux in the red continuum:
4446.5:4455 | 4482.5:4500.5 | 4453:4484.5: 0.5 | 6.4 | 7.69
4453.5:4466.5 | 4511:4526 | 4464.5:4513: -3.4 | 6.12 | 8.2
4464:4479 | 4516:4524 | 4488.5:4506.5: -0.1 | 7.28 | 8.39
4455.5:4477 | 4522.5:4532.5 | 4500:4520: 0.7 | 6.78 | 8.76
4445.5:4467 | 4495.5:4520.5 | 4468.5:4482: -1.4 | 6.3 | 7.85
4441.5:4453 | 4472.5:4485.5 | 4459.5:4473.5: 1.0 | 6.61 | 7.67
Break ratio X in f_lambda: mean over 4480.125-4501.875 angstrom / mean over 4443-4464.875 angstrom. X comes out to 1.2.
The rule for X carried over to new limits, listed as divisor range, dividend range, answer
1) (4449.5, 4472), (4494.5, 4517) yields 1.21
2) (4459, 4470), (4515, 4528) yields 1.29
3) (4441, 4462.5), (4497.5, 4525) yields 1.27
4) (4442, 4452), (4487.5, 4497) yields 1.17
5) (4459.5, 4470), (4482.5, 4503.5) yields 1.19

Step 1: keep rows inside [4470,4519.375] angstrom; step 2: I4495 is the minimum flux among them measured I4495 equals 7.106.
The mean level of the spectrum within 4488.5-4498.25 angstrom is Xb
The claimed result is 7.71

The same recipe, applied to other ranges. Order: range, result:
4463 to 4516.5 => 7.58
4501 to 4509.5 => 8.02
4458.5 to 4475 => 6.8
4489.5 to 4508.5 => 7.88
